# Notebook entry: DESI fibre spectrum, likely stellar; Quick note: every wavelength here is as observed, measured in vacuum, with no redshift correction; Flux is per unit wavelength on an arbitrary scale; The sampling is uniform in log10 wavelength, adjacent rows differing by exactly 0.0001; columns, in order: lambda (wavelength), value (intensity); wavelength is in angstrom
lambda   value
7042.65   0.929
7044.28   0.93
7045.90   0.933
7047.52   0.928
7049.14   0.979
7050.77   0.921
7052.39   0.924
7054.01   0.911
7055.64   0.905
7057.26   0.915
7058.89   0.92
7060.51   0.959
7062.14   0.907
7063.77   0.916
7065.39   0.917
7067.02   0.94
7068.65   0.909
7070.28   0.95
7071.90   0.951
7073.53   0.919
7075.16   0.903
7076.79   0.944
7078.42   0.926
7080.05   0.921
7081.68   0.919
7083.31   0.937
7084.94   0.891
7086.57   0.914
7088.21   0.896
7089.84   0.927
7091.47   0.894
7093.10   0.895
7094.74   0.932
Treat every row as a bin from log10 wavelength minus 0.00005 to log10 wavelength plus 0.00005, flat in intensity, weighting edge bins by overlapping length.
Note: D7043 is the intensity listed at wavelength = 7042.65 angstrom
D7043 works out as 0.929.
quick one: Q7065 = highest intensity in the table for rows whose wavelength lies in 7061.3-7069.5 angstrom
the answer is 0.94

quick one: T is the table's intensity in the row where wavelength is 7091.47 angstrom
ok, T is 0.894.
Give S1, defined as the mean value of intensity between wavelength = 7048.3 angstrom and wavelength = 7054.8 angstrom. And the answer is 0.934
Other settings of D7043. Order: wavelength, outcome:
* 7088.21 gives 0.896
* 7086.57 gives 0.914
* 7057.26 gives 0.915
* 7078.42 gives 0.926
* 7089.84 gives 0.927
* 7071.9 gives 0.951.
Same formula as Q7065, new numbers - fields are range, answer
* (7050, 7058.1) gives 0.924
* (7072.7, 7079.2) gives 0.944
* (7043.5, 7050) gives 0.979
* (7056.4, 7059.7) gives 0.92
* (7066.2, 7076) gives 0.951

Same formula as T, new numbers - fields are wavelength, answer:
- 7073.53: 0.919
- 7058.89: 0.92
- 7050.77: 0.921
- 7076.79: 0.944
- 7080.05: 0.921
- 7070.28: 0.95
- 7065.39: 0.917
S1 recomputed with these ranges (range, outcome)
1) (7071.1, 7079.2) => 0.928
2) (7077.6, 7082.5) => 0.922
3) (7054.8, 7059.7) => 0.913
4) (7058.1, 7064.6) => 0.926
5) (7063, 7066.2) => 0.918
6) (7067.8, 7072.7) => 0.937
